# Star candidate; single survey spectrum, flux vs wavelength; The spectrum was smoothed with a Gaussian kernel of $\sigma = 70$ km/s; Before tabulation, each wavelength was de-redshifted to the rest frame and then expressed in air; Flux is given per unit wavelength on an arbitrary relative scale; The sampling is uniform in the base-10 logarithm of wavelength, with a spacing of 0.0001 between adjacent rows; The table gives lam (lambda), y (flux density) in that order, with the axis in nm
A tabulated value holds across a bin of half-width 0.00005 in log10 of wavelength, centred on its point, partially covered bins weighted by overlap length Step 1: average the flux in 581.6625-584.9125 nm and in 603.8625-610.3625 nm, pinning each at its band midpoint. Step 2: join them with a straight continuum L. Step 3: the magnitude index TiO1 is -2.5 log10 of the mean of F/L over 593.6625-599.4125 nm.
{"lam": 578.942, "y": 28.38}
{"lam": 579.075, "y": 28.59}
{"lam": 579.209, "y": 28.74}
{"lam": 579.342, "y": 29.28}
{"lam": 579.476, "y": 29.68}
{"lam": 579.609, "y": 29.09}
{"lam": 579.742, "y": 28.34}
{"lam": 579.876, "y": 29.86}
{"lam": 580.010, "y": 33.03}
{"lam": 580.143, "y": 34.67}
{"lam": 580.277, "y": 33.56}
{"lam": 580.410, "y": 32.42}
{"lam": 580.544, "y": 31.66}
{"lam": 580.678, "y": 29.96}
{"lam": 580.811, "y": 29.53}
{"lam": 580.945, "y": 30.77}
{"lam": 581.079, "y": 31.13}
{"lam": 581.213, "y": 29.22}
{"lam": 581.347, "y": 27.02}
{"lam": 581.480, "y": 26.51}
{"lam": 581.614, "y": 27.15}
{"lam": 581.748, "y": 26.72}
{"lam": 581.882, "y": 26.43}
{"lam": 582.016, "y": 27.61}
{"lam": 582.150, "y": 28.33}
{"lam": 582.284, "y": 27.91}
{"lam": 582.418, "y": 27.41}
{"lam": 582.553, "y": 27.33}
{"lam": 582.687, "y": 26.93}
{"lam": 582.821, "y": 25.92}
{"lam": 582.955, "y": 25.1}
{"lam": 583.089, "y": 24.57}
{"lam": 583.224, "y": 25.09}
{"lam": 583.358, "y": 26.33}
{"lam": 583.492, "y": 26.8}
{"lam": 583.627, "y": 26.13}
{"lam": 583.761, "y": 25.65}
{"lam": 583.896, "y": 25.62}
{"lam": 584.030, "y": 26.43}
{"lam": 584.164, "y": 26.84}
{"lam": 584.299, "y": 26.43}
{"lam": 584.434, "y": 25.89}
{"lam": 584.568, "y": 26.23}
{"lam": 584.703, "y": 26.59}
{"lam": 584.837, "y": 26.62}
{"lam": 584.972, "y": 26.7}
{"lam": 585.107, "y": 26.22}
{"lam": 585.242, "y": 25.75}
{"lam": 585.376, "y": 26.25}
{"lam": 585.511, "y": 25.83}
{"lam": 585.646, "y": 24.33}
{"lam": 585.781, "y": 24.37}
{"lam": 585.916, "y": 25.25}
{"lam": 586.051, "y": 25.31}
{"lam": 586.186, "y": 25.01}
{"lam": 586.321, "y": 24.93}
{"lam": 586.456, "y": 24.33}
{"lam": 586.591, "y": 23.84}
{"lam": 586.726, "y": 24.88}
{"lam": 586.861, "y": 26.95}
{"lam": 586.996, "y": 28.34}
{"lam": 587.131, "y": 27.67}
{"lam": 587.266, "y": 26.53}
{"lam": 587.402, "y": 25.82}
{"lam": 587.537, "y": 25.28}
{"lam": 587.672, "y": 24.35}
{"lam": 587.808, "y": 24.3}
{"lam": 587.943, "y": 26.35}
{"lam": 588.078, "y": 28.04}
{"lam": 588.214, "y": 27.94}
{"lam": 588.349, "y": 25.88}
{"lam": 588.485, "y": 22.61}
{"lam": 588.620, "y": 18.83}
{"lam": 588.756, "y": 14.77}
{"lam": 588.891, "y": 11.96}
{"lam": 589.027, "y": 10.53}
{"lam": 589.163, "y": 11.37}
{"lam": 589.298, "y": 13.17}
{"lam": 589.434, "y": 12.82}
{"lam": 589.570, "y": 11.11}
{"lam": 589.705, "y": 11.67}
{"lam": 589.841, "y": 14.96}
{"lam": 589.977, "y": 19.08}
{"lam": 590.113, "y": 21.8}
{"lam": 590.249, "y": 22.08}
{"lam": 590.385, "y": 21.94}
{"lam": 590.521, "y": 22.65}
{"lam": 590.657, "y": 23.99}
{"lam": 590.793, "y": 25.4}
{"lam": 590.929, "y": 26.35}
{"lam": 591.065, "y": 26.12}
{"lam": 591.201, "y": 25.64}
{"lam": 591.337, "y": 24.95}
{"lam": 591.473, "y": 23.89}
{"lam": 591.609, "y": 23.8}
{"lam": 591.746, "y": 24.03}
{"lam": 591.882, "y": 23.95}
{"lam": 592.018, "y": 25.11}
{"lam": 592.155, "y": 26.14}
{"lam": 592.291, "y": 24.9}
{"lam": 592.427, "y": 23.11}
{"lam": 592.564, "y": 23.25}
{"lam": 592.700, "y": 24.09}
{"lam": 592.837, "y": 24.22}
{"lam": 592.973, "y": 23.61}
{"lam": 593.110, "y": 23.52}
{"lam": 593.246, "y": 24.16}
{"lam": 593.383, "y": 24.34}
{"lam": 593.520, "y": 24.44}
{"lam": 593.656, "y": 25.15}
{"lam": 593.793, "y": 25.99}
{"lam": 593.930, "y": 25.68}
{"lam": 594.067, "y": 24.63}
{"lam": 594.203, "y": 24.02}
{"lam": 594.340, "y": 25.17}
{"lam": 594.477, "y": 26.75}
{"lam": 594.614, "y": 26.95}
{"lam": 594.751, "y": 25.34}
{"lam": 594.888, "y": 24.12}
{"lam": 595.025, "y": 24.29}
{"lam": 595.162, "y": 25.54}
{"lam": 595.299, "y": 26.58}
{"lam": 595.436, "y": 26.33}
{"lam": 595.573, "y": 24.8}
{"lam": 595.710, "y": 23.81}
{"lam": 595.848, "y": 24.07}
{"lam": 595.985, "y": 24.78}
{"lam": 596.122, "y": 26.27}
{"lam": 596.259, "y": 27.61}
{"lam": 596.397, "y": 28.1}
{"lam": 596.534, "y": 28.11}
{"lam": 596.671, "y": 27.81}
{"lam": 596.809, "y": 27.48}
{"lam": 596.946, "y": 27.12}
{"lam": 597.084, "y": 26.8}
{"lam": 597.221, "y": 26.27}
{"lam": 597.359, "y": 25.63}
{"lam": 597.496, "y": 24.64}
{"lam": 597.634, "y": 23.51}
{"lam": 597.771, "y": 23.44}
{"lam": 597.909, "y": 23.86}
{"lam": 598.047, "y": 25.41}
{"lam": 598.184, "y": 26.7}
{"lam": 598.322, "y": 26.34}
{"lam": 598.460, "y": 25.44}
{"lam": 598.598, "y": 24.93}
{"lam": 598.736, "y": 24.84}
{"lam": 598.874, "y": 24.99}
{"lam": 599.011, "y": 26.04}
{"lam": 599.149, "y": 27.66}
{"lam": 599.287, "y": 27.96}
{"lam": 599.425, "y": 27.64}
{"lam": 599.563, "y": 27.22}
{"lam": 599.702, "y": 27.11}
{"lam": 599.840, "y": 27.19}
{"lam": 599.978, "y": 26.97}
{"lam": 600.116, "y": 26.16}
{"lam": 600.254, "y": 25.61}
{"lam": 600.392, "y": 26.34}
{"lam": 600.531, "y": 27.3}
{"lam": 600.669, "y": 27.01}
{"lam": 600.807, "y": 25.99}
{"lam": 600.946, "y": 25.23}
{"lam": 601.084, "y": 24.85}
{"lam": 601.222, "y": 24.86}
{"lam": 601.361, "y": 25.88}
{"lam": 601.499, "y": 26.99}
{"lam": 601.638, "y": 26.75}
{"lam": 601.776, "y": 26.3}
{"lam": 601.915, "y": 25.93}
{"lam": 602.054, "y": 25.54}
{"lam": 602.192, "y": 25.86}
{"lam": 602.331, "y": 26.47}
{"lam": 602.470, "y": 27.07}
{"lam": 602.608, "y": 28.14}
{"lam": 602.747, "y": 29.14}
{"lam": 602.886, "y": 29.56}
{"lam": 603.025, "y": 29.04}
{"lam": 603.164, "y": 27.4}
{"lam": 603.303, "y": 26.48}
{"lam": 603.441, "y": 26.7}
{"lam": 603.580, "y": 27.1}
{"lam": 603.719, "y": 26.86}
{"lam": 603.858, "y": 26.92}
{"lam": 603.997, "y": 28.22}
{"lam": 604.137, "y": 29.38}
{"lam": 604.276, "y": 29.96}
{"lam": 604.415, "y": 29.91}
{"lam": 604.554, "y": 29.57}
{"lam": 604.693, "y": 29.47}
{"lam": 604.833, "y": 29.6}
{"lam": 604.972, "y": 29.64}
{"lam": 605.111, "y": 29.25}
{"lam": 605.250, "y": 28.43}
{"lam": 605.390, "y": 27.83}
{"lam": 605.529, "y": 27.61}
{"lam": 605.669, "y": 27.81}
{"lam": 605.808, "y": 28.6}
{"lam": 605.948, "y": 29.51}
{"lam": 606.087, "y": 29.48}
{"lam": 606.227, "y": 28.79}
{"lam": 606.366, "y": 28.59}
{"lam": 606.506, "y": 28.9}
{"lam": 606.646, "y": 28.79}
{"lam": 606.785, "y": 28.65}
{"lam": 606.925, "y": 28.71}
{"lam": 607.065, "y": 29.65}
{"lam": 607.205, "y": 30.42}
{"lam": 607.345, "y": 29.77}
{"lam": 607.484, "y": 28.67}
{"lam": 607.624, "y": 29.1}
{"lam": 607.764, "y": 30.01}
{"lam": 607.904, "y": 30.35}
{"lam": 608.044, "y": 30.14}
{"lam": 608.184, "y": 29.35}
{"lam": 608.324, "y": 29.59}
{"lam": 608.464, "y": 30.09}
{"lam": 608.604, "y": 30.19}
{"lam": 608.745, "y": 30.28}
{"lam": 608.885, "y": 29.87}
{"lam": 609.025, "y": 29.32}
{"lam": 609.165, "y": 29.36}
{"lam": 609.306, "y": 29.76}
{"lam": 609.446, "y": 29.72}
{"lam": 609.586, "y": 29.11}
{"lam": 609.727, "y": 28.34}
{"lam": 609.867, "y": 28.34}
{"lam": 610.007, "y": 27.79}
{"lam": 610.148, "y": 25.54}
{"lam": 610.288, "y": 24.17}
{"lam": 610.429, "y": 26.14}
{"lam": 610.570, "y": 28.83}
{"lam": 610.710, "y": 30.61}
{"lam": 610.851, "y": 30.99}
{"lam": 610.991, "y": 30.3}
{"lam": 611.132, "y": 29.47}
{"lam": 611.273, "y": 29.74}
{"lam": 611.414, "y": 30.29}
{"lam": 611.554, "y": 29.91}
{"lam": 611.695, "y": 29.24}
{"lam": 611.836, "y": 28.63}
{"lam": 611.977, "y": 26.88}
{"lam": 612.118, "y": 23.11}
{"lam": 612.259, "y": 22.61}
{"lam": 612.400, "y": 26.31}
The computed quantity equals 0.086 mag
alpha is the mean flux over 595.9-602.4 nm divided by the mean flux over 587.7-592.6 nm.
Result 1.23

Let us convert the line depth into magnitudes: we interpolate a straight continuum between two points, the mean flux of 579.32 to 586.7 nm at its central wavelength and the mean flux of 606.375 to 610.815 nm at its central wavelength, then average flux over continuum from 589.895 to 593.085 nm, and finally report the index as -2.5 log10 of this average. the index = 0.17 mag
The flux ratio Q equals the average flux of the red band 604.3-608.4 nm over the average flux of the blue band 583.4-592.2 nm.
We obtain 1.2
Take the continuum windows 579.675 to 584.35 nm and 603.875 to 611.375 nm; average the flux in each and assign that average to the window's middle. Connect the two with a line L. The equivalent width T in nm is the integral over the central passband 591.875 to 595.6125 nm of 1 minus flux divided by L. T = 0.48 nm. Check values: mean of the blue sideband 28.1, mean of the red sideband 29.1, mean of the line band 24.9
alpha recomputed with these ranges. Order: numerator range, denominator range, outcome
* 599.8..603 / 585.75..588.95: 1.09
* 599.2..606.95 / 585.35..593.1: 1.22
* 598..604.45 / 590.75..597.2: 1.06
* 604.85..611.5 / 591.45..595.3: 1.18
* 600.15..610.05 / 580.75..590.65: 1.17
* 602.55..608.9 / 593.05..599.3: 1.13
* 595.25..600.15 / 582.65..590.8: 1.12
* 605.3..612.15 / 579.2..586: 1.05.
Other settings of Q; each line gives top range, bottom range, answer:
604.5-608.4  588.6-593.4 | 1.39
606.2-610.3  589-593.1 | 1.36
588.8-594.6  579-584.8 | 0.78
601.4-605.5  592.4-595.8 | 1.12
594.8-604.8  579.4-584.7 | 0.95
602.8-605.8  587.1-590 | 1.44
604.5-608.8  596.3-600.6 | 1.11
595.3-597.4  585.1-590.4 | 1.20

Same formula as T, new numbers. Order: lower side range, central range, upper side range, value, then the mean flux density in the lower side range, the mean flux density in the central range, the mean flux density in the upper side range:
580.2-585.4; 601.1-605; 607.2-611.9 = 0.158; 27.4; 27.6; 29.2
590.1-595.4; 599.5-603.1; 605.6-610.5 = 0.042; 24.6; 26.7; 28.9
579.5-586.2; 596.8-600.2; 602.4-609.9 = 0.292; 27.5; 26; 28.9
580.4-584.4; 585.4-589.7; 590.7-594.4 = 0.635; 27.4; 22.2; 24.7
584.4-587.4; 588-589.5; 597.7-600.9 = 0.454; 25.8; 18.1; 26.2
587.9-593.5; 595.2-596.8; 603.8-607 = -0.135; 21.6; 26.2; 28.9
